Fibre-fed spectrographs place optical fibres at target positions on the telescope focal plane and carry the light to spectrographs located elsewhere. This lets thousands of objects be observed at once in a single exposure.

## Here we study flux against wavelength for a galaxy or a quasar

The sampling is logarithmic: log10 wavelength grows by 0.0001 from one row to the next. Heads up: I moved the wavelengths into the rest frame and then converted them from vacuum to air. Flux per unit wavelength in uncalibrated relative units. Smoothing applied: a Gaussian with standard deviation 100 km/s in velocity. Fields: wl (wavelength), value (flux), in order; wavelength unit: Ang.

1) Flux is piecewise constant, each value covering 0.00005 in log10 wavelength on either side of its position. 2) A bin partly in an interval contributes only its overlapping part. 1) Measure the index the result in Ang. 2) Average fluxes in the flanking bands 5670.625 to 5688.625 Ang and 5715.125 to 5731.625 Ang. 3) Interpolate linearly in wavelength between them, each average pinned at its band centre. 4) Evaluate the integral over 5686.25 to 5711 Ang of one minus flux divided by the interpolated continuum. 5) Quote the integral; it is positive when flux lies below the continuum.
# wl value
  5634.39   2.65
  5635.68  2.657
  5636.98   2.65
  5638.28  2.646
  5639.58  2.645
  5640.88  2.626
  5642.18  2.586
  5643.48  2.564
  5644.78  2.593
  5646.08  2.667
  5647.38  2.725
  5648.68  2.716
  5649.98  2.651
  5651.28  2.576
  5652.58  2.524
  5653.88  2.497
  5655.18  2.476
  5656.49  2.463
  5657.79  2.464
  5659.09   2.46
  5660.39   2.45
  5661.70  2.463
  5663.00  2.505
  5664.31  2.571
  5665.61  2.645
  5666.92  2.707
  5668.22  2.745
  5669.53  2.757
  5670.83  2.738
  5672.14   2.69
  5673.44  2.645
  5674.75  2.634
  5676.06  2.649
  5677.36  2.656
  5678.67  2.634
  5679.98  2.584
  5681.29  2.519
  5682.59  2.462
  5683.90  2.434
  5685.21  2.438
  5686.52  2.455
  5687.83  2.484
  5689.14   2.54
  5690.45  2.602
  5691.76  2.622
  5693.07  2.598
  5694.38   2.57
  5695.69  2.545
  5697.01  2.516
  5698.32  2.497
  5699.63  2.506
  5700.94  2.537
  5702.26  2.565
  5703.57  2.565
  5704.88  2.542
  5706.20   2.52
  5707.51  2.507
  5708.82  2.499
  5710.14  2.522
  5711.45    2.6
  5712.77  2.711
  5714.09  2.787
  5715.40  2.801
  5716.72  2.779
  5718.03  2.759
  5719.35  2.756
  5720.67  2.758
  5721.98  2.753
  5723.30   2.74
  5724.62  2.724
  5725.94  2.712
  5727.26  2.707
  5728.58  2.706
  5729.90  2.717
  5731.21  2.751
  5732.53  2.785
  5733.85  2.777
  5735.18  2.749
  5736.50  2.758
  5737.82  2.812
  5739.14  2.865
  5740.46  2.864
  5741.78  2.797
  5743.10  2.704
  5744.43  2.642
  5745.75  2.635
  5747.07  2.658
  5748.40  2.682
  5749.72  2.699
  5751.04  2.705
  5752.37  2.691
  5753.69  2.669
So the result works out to 1.0 Ang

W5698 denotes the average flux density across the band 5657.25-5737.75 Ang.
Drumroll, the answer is 2.62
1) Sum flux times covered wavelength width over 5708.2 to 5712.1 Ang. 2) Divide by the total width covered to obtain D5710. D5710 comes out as 2.54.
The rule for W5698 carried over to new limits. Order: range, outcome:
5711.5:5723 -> 2.75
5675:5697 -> 2.55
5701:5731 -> 2.67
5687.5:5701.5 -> 2.55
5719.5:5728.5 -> 2.73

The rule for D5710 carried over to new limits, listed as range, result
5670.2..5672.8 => 2.72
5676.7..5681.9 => 2.6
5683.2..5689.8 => 2.47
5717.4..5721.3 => 2.75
